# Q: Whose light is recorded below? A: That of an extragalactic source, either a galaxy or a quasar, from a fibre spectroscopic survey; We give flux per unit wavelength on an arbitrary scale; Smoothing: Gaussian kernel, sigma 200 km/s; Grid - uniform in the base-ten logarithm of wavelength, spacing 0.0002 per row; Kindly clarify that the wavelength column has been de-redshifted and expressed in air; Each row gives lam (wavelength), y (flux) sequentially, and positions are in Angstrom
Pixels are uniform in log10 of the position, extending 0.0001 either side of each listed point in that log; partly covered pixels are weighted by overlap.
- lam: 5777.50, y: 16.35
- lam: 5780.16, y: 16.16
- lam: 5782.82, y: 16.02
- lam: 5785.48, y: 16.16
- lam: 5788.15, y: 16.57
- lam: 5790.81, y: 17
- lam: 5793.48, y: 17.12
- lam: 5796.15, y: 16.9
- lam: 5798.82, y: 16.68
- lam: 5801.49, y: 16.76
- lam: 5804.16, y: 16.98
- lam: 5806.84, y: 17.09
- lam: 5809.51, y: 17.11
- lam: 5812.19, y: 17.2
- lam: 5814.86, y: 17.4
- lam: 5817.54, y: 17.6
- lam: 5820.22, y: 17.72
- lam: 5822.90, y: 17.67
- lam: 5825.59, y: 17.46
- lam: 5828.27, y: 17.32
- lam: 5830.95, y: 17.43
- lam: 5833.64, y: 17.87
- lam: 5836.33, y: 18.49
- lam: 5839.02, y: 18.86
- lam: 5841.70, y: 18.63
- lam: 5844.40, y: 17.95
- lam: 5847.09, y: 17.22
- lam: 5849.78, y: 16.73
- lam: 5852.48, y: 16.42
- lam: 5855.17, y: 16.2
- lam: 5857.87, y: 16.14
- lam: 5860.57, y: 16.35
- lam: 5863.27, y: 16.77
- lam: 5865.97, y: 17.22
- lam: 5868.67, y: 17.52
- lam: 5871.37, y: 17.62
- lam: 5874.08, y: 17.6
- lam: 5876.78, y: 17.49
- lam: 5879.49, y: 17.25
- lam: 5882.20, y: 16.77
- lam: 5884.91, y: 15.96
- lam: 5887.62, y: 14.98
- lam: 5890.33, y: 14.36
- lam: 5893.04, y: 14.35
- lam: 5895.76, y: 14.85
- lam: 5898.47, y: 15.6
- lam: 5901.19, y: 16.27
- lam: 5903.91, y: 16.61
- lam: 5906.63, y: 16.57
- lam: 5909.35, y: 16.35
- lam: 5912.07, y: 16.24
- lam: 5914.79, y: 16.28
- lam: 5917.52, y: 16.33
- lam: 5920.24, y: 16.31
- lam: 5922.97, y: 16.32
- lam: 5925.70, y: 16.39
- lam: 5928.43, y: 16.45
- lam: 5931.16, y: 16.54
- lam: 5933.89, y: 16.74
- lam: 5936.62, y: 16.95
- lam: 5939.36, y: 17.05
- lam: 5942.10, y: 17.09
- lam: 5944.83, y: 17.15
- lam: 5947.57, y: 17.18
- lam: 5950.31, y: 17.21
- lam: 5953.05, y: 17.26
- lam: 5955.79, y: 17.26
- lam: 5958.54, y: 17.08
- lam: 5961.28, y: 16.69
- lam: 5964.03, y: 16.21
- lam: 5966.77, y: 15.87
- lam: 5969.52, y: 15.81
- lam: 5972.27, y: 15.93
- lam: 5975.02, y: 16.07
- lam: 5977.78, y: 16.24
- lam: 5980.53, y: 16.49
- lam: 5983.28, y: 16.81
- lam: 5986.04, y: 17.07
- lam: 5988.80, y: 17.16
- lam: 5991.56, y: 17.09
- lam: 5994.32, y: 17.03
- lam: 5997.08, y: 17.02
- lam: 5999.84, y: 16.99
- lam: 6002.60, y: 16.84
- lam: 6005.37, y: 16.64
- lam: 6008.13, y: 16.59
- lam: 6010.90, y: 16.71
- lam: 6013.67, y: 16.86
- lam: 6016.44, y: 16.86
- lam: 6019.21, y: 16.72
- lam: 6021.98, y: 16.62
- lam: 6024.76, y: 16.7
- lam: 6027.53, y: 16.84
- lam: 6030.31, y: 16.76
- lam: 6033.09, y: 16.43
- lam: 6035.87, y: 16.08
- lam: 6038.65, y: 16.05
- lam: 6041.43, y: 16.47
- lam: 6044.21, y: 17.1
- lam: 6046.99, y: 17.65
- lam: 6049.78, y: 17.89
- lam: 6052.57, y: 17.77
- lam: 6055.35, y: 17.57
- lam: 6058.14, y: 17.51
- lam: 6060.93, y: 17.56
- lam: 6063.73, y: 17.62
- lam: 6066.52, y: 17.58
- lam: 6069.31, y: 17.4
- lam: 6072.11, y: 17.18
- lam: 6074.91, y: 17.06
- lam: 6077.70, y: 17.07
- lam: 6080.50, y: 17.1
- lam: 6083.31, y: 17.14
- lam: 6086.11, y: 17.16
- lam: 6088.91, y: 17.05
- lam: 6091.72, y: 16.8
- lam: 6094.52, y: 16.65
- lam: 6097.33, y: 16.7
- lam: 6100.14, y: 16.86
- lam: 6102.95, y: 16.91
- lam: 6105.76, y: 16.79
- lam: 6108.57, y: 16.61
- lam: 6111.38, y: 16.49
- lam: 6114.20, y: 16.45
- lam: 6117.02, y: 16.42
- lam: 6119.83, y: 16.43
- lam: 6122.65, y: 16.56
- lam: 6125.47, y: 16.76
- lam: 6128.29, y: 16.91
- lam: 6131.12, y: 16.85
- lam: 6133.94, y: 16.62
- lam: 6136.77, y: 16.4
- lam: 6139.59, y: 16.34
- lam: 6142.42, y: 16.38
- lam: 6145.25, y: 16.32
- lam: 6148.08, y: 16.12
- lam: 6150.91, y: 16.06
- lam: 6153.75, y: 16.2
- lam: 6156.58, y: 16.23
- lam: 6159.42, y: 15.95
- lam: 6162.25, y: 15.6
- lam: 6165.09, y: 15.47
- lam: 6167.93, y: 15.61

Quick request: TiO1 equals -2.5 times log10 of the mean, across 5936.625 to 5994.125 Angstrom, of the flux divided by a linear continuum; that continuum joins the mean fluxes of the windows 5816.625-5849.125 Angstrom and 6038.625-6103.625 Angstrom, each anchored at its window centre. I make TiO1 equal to 0.05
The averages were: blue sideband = 17.8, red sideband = 17.2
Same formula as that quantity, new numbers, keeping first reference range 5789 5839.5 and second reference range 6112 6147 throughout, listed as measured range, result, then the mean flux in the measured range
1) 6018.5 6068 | -0.019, 17.1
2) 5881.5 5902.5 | 0.121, 15.3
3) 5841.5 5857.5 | 0.016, 17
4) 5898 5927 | 0.051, 16.3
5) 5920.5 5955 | 0.012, 16.9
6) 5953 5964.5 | 0.005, 16.9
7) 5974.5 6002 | 0.005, 16.8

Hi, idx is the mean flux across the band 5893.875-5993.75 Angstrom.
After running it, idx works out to 16.5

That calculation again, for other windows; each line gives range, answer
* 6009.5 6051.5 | 16.8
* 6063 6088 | 17.2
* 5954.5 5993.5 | 16.6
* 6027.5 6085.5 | 17.1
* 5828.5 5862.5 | 17.3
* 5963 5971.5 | 16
